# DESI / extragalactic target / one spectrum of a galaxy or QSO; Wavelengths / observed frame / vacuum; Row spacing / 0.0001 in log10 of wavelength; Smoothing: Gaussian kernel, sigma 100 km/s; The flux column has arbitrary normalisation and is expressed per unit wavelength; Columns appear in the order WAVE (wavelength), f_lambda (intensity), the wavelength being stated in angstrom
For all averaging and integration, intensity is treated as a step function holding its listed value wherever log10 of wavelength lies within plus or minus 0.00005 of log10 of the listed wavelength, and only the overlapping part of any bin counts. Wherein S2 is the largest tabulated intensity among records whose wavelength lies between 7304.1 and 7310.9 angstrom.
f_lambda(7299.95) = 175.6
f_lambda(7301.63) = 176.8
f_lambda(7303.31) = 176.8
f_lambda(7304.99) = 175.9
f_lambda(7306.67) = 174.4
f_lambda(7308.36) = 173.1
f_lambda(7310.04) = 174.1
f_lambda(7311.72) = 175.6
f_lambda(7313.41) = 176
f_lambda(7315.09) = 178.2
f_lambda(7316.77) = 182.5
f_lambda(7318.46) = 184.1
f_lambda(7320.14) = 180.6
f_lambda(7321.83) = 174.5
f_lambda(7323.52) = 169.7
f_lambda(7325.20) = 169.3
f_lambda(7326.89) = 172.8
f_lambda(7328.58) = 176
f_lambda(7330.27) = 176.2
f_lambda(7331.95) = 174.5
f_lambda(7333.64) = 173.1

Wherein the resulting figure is 175.9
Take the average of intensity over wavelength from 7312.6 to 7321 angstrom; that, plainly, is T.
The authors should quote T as 180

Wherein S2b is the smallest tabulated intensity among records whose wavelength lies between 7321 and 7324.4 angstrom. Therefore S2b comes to 169.7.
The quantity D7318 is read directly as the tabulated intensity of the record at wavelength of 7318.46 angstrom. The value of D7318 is 184.1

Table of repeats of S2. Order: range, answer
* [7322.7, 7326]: 169.7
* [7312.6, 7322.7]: 184.1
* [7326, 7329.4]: 176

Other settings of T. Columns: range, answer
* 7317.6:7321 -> 182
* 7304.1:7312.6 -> 175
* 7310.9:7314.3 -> 176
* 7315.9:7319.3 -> 183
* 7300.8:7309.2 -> 175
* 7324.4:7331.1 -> 173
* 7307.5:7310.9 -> 174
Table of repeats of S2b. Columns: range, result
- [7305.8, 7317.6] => 173.1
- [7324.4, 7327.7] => 169.3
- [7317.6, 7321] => 180.6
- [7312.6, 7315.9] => 176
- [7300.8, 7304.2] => 176.8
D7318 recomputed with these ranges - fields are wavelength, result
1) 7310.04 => 174.1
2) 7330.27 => 176.2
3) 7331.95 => 174.5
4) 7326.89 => 172.8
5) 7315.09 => 178.2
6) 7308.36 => 173.1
